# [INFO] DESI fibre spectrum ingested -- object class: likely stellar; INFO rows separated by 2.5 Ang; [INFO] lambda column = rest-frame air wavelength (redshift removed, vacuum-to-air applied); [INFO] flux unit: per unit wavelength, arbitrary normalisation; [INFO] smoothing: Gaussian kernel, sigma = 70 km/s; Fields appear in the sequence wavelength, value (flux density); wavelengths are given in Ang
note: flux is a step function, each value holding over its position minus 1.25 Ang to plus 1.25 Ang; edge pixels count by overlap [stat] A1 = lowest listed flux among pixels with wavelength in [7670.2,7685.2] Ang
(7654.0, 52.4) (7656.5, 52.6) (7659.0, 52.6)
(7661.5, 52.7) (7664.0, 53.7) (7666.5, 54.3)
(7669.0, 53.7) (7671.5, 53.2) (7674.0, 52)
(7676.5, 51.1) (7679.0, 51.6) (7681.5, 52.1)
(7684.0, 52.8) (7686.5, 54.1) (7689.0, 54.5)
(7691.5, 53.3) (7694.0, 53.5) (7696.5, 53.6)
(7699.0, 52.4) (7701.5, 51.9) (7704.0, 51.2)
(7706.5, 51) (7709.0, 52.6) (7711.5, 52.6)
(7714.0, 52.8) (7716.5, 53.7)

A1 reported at 51.1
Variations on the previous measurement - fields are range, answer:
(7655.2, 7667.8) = 52.6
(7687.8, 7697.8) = 53.3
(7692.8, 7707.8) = 51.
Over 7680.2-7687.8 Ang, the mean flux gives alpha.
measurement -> 53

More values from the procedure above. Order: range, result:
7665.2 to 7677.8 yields 52.9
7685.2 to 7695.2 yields 53.8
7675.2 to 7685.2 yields 51.9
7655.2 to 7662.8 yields 52.6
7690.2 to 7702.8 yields 52.9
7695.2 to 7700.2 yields 53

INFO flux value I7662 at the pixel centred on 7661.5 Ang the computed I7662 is 52.7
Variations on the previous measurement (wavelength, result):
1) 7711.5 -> 52.6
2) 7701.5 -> 51.9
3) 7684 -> 52.8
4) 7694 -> 53.5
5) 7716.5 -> 53.7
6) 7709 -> 52.6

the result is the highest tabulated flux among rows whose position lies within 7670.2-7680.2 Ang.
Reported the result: 53.2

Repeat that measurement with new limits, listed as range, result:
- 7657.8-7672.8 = 54.3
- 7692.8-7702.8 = 53.6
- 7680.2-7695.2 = 54.5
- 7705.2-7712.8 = 52.6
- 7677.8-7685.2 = 52.8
